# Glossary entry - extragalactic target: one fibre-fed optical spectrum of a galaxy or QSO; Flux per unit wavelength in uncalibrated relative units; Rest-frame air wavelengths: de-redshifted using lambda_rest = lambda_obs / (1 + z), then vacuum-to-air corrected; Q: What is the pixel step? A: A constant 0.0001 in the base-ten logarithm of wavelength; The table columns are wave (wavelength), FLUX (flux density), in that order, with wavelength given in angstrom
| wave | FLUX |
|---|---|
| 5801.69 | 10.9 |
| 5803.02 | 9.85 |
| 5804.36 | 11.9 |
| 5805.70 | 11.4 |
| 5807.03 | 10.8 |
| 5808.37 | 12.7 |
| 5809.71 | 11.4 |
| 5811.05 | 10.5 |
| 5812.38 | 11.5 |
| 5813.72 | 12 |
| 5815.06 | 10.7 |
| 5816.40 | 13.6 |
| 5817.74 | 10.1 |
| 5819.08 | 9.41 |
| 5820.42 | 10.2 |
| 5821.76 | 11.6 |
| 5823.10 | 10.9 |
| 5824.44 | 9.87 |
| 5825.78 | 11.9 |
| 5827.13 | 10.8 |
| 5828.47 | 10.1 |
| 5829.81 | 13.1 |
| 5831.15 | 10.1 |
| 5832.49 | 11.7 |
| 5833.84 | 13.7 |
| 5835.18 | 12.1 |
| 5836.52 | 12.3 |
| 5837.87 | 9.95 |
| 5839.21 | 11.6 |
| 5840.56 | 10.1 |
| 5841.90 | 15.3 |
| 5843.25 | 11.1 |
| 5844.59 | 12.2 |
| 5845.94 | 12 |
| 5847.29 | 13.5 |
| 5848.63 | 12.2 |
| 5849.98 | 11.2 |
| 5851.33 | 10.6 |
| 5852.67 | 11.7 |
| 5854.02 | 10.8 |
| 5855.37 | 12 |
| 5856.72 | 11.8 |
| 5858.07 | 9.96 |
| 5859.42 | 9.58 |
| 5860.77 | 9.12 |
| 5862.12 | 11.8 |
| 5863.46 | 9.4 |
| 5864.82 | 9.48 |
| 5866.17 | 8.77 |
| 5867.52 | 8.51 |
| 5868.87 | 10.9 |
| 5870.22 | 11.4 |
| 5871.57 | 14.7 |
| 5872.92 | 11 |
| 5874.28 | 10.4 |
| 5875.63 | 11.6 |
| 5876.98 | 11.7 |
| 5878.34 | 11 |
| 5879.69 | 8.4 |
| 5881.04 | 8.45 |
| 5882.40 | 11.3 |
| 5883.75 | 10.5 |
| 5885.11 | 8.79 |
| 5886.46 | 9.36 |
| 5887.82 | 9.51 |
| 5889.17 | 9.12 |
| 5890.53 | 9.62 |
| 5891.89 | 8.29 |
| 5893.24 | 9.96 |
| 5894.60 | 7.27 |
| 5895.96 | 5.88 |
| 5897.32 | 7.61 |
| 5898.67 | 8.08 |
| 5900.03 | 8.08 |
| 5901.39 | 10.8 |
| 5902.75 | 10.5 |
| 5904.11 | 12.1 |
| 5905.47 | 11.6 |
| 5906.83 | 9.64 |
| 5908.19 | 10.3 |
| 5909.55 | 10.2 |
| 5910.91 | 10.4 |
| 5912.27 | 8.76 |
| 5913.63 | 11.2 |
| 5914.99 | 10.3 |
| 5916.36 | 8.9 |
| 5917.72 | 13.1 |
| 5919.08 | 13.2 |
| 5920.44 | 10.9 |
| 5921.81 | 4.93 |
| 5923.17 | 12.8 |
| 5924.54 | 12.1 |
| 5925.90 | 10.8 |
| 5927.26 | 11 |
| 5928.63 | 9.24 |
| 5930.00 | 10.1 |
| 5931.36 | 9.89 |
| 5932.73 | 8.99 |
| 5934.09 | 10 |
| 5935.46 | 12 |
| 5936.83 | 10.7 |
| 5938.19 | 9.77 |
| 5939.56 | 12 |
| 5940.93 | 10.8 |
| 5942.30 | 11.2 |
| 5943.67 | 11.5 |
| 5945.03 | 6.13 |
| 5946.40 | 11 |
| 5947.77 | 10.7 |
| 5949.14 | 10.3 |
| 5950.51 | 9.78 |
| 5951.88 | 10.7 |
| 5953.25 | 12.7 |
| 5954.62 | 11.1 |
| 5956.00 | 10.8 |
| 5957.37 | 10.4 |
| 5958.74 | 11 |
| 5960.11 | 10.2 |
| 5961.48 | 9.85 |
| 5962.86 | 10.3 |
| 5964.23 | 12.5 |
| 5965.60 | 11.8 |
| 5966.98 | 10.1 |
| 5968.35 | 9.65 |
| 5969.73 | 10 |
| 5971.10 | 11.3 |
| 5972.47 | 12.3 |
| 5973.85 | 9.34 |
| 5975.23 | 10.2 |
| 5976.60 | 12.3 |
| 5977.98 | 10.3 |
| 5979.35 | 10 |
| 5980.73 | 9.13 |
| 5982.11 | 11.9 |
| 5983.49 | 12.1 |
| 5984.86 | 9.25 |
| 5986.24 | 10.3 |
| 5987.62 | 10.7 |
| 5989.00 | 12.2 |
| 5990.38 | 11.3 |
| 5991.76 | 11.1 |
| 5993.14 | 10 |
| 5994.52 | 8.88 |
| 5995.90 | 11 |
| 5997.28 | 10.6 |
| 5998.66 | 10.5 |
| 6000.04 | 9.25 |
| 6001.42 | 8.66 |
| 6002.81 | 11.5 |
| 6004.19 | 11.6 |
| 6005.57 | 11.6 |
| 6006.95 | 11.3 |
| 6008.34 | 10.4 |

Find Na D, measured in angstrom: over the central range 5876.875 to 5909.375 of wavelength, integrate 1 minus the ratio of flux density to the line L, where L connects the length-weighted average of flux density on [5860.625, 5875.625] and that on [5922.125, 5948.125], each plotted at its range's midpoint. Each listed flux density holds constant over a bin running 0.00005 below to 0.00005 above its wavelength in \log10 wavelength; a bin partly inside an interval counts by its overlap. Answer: 3.4 angstrom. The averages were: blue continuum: 10.6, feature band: 9.47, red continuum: 10.5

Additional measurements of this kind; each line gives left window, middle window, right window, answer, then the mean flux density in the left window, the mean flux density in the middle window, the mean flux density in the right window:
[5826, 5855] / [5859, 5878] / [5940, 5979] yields 1.41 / 11.7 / 10.6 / 10.7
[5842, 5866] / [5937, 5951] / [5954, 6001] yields 0.55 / 11.1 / 10.3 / 10.6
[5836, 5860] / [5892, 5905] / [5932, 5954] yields 2.43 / 11.5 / 8.94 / 10.5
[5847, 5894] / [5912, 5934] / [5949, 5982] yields 0.36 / 10.4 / 10.4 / 10.7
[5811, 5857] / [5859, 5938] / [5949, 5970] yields 7.32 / 11.5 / 10.1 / 10.7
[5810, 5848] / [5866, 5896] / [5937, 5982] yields 3.25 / 11.5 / 9.95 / 10.6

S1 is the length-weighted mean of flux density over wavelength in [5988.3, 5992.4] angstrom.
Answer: 11.5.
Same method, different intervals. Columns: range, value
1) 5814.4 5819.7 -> 11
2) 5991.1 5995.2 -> 9.99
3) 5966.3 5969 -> 9.89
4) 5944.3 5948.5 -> 9.33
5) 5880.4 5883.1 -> 9.9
